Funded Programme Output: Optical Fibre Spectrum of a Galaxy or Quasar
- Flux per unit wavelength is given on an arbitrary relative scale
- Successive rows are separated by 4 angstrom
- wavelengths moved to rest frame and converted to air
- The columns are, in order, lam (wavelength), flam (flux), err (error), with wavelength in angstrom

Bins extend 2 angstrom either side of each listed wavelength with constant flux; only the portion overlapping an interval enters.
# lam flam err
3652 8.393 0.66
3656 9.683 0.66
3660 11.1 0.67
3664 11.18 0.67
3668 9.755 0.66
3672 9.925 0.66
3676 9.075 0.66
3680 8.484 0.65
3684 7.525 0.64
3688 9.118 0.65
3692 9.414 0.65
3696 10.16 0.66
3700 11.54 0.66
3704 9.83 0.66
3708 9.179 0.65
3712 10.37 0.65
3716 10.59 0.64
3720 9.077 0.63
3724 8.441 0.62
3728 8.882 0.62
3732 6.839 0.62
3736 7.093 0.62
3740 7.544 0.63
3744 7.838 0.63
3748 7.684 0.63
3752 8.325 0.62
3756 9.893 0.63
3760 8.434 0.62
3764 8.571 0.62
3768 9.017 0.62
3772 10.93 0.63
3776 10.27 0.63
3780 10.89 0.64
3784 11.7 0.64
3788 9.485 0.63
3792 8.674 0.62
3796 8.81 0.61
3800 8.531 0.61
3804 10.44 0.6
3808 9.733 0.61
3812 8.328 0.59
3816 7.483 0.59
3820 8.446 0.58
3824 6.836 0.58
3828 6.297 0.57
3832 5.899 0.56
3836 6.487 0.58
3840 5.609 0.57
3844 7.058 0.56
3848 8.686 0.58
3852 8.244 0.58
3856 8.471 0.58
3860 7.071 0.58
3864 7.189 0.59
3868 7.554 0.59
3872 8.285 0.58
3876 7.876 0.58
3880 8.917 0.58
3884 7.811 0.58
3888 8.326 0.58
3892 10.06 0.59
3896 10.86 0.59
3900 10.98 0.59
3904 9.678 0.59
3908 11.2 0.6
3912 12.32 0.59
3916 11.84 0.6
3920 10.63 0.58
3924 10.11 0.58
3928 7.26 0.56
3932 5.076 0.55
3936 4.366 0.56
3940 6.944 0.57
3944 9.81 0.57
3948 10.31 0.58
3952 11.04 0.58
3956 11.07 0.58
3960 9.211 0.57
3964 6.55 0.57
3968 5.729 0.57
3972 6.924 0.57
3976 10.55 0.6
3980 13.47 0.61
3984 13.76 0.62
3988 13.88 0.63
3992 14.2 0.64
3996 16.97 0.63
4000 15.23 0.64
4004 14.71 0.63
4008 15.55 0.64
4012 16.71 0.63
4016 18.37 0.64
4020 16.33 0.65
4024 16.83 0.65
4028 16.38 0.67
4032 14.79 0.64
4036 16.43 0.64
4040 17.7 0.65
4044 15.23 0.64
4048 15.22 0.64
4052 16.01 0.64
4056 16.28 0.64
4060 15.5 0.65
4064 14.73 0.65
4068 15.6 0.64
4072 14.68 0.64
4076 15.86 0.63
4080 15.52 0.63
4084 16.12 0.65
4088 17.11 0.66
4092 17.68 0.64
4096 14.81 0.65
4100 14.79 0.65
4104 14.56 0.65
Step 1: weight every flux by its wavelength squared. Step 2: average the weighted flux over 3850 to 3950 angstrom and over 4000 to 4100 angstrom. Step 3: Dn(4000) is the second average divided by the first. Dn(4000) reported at 1.9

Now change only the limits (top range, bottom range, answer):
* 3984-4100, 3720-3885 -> 2.15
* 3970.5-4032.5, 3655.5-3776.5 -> 1.86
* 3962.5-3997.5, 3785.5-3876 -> 1.55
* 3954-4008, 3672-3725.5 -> 1.45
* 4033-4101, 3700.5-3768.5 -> 2.15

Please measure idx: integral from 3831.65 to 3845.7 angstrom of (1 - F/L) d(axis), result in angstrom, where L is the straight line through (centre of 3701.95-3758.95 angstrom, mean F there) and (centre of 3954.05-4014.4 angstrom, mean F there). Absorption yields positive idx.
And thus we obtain 5.4 angstrom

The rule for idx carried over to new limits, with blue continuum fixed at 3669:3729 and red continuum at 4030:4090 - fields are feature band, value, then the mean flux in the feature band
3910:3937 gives 8.9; 8.96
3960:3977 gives 8.1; 7.46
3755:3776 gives 2.4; 9.43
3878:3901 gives 6.1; 9.43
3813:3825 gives 4.0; 7.71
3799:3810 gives 1.6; 9.66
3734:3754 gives 5.0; 7.7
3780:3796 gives 1.6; 9.93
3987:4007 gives -0.5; 15.1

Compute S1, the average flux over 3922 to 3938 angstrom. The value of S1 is 6.7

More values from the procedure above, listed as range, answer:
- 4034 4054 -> 16.1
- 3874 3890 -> 8.23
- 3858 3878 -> 7.6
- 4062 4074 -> 15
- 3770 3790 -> 10.7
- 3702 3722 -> 9.81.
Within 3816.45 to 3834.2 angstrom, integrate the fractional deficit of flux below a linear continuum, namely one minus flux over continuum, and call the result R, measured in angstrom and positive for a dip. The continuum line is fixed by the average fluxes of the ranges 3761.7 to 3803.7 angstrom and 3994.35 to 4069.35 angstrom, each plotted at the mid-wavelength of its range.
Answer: 6.3 angstrom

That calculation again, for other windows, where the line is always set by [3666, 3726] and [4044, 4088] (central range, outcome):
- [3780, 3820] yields 6.8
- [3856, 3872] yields 6.2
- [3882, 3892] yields 3.3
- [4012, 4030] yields -2.5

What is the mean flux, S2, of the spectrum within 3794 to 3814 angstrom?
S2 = 9.17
